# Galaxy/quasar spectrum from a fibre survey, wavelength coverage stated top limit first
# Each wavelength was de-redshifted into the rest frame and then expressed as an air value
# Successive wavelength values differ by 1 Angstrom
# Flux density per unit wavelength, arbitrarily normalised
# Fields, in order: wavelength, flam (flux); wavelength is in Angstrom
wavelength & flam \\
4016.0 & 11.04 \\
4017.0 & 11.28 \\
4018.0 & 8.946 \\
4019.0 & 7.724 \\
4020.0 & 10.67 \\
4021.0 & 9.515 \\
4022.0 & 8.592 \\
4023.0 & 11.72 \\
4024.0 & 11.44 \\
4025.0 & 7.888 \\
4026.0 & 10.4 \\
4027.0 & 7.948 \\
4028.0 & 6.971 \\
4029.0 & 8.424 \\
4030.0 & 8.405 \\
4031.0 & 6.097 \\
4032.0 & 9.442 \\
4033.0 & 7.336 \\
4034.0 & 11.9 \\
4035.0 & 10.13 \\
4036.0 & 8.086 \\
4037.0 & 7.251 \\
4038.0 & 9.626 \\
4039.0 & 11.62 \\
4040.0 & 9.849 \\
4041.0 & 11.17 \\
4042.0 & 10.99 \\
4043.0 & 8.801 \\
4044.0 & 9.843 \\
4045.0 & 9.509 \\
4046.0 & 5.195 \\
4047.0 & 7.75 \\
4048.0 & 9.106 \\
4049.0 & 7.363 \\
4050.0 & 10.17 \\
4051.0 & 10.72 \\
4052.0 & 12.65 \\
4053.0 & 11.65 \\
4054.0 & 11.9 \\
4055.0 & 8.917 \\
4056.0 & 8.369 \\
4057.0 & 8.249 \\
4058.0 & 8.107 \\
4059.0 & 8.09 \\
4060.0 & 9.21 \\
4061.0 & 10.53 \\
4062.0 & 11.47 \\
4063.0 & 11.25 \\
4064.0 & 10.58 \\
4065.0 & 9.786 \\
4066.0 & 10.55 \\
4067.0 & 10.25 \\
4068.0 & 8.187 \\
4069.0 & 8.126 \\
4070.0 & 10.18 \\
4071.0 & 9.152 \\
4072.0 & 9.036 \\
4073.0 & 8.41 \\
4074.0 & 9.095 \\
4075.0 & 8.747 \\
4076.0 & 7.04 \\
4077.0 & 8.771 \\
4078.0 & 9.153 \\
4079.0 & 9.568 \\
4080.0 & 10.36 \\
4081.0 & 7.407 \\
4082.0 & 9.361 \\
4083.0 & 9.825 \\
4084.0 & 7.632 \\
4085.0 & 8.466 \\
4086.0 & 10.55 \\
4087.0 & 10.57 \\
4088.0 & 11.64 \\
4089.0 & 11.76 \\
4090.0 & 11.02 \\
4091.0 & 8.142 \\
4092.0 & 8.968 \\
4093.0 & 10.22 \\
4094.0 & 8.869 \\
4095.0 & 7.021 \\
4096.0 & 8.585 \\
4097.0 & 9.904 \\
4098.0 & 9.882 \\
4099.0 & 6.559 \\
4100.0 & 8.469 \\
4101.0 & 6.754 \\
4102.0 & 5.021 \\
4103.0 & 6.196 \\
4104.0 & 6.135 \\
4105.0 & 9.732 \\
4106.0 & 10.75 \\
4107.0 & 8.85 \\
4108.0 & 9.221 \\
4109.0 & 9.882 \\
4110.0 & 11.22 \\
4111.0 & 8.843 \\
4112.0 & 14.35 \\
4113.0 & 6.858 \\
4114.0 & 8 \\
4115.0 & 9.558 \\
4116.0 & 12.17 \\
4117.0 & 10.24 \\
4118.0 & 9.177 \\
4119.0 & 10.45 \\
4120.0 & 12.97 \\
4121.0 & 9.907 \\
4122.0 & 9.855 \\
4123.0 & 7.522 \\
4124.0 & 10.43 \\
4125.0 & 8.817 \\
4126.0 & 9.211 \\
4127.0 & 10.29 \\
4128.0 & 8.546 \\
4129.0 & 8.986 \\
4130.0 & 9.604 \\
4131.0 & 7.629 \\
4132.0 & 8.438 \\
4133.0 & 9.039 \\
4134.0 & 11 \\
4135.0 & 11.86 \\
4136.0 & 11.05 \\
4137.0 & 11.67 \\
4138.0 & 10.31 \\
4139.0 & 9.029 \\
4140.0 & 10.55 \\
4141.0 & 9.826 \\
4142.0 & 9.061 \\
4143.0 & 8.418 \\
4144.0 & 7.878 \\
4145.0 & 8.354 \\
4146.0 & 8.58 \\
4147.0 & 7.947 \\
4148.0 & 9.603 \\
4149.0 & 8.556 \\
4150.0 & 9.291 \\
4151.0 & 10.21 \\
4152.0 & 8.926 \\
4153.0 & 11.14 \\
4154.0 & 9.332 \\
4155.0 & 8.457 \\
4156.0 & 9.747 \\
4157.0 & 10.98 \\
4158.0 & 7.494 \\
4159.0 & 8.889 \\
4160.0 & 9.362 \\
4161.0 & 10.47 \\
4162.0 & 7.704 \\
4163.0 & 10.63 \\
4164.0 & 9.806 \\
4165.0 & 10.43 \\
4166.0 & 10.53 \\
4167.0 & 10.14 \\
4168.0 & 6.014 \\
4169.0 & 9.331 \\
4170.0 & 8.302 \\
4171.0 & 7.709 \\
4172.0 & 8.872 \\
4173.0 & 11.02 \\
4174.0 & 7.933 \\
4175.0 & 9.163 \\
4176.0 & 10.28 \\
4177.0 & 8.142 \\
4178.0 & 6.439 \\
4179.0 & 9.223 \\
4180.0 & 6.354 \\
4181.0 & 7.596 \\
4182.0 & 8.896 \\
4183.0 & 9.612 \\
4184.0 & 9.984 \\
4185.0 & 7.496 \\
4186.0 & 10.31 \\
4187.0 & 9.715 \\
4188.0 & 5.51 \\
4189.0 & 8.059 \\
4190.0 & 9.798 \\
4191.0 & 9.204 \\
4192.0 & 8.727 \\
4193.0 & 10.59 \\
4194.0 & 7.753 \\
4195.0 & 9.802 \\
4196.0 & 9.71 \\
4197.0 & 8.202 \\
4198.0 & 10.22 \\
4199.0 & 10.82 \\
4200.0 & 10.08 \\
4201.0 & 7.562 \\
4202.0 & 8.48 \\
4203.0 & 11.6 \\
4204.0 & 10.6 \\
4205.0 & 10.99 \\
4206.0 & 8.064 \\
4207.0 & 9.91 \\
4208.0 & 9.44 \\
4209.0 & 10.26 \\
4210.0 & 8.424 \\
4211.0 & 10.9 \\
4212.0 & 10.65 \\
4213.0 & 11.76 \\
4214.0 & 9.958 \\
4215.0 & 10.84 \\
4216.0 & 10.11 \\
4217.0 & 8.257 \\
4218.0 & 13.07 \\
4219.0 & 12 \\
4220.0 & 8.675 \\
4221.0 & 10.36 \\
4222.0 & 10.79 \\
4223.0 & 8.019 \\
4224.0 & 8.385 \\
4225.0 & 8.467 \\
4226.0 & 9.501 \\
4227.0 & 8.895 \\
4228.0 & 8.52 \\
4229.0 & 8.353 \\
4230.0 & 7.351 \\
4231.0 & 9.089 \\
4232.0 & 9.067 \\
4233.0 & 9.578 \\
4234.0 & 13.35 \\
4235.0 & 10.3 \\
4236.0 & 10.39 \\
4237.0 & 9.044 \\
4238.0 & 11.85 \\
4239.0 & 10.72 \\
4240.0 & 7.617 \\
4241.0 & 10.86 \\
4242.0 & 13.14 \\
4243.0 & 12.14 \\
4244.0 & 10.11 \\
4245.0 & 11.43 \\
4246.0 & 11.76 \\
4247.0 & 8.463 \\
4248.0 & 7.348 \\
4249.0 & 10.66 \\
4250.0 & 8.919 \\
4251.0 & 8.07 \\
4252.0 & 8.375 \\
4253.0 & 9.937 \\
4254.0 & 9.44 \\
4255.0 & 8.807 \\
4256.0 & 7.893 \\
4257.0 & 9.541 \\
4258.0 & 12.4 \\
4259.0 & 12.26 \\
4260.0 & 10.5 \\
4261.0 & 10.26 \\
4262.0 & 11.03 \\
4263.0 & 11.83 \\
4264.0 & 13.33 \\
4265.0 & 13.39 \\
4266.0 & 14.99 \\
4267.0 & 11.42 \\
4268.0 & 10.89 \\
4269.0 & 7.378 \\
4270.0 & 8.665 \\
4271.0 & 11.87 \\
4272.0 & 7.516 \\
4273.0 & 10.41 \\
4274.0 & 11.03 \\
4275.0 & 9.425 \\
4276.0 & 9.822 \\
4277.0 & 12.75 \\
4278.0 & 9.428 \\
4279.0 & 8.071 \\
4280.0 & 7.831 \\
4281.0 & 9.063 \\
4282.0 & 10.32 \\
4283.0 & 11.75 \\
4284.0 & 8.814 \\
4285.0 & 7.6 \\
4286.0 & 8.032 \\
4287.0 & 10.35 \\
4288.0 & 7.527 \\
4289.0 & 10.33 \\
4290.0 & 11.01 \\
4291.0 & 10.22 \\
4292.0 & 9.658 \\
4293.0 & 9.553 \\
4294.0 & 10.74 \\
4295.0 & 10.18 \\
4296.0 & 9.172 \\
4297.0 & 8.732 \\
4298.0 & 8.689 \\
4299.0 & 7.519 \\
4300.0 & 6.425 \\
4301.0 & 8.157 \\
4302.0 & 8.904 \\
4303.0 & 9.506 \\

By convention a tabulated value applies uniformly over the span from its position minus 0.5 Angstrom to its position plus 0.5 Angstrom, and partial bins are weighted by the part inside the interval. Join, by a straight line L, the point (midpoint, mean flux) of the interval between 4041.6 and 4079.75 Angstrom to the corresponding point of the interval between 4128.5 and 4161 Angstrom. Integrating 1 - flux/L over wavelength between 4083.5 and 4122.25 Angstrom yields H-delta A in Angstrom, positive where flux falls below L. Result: 0.3 Angstrom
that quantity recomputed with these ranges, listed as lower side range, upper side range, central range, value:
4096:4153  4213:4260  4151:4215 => 2.3 Angstrom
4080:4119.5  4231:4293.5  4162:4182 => 1.7 Angstrom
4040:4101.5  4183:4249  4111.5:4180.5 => 1.1 Angstrom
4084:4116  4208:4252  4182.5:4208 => 1.0 Angstrom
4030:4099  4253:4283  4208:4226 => 0.2 Angstrom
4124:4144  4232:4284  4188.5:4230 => 1.7 Angstrom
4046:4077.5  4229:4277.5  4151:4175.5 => 1.5 Angstrom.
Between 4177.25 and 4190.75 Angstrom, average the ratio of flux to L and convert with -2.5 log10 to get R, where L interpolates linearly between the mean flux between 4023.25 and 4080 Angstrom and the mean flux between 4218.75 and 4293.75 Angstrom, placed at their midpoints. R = 0.16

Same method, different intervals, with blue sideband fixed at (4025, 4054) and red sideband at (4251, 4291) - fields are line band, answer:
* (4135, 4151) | 0.02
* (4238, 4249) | -0.05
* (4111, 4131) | -0.02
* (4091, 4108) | 0.15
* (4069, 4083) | 0.05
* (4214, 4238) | 0.02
